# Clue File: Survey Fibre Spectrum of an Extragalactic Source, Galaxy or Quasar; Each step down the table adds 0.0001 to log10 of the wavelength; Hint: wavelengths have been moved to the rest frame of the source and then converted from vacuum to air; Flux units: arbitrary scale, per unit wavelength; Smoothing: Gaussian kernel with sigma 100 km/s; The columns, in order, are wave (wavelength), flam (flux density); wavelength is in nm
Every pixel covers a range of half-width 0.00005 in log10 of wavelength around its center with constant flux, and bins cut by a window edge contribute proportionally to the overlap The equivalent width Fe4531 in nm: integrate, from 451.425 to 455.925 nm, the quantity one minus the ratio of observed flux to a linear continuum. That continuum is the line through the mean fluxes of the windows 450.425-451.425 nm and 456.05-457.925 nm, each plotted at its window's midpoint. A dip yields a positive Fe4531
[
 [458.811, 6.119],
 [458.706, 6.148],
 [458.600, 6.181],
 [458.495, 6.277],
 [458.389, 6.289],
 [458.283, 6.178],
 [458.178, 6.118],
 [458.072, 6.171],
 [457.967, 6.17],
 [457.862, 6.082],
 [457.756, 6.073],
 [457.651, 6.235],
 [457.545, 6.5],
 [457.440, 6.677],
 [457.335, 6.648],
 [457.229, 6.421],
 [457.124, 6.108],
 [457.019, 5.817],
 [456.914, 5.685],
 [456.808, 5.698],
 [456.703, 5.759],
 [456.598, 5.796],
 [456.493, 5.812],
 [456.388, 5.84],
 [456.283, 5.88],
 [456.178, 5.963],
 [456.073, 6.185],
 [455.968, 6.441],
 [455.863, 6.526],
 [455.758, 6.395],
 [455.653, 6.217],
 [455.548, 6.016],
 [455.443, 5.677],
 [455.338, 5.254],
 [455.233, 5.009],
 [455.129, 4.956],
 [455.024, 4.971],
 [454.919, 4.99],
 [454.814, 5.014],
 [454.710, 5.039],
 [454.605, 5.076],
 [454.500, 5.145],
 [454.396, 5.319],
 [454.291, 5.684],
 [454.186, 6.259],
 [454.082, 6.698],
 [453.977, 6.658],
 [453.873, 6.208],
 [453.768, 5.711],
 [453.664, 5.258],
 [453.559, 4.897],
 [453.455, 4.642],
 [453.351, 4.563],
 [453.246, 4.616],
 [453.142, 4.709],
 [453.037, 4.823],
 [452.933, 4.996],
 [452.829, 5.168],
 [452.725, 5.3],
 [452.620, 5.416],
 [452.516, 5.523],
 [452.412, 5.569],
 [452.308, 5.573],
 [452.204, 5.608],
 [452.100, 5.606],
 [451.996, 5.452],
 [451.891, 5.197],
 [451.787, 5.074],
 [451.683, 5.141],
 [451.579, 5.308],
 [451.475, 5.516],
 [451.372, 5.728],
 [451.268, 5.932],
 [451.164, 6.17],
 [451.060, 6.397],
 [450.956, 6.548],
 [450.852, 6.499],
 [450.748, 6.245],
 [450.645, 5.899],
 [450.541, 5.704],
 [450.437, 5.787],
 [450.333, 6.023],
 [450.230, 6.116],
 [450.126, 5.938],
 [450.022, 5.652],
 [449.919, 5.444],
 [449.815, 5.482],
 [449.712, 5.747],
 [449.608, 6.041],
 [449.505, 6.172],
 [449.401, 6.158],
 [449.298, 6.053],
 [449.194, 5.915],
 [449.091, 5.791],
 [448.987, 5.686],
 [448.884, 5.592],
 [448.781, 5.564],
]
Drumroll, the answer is 0.50 nm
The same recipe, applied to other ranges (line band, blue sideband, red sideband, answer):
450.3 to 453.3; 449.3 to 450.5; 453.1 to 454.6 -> 0.058 nm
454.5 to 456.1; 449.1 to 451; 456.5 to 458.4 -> 0.136 nm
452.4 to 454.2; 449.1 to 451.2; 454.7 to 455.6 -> 0.044 nm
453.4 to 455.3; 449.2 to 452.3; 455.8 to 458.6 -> 0.182 nm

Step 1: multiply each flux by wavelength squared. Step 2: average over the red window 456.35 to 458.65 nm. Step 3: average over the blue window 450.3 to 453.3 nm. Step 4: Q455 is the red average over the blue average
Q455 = 1.13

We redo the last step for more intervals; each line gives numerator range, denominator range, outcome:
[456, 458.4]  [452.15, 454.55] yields 1.15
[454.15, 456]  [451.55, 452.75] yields 1.04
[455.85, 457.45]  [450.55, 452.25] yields 1.07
